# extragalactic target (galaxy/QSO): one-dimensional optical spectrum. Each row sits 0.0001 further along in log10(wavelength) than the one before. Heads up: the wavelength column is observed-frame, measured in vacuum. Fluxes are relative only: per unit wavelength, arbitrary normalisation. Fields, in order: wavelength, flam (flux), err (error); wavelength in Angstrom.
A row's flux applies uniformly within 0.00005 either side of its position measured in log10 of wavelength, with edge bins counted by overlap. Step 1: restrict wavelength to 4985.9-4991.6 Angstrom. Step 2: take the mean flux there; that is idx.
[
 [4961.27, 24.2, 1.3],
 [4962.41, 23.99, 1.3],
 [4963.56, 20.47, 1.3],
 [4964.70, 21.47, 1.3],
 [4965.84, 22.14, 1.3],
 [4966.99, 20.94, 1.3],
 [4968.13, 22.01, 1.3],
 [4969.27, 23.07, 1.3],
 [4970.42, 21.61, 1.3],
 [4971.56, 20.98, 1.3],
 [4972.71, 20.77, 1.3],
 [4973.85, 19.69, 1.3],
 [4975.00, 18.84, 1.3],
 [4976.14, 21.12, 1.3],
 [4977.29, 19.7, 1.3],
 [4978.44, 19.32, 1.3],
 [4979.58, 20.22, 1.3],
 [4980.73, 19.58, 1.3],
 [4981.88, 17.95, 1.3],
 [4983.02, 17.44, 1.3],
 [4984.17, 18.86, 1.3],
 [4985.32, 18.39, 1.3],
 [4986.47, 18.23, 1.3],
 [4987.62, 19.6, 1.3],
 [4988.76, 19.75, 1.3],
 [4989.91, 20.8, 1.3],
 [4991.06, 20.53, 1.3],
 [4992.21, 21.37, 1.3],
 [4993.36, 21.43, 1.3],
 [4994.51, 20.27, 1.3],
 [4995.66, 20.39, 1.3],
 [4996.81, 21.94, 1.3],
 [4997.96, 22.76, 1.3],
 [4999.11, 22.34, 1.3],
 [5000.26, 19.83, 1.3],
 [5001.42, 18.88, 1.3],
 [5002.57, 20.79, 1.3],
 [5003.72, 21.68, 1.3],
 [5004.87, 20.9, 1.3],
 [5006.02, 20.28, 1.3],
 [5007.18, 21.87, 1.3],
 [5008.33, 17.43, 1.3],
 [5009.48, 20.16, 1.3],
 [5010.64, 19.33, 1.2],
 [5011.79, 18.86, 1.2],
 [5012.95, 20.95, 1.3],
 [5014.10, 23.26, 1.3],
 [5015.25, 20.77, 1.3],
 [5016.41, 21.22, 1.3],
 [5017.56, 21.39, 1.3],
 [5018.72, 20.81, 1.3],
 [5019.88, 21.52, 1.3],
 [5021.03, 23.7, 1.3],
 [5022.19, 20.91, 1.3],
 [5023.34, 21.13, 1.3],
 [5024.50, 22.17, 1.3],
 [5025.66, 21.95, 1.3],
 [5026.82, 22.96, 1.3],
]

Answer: 19.8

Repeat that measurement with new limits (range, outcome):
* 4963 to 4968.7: 21.4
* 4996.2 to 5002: 21.1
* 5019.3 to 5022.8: 22.1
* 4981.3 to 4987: 18.2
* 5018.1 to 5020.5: 21.2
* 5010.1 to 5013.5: 19.7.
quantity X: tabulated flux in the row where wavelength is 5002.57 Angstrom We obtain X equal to 20.79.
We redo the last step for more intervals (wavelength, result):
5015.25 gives 20.77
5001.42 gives 18.88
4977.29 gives 19.7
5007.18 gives 21.87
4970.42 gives 21.61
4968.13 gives 22.01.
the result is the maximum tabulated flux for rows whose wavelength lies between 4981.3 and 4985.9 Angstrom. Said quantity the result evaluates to 18.86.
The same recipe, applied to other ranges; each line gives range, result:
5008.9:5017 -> 23.26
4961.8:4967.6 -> 23.99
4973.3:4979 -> 21.12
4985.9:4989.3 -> 19.75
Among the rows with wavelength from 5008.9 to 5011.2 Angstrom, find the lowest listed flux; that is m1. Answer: 19.33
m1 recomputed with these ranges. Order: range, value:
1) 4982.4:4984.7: 17.44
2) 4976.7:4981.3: 19.32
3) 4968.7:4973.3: 20.77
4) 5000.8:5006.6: 18.88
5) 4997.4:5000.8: 19.83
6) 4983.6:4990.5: 18.23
